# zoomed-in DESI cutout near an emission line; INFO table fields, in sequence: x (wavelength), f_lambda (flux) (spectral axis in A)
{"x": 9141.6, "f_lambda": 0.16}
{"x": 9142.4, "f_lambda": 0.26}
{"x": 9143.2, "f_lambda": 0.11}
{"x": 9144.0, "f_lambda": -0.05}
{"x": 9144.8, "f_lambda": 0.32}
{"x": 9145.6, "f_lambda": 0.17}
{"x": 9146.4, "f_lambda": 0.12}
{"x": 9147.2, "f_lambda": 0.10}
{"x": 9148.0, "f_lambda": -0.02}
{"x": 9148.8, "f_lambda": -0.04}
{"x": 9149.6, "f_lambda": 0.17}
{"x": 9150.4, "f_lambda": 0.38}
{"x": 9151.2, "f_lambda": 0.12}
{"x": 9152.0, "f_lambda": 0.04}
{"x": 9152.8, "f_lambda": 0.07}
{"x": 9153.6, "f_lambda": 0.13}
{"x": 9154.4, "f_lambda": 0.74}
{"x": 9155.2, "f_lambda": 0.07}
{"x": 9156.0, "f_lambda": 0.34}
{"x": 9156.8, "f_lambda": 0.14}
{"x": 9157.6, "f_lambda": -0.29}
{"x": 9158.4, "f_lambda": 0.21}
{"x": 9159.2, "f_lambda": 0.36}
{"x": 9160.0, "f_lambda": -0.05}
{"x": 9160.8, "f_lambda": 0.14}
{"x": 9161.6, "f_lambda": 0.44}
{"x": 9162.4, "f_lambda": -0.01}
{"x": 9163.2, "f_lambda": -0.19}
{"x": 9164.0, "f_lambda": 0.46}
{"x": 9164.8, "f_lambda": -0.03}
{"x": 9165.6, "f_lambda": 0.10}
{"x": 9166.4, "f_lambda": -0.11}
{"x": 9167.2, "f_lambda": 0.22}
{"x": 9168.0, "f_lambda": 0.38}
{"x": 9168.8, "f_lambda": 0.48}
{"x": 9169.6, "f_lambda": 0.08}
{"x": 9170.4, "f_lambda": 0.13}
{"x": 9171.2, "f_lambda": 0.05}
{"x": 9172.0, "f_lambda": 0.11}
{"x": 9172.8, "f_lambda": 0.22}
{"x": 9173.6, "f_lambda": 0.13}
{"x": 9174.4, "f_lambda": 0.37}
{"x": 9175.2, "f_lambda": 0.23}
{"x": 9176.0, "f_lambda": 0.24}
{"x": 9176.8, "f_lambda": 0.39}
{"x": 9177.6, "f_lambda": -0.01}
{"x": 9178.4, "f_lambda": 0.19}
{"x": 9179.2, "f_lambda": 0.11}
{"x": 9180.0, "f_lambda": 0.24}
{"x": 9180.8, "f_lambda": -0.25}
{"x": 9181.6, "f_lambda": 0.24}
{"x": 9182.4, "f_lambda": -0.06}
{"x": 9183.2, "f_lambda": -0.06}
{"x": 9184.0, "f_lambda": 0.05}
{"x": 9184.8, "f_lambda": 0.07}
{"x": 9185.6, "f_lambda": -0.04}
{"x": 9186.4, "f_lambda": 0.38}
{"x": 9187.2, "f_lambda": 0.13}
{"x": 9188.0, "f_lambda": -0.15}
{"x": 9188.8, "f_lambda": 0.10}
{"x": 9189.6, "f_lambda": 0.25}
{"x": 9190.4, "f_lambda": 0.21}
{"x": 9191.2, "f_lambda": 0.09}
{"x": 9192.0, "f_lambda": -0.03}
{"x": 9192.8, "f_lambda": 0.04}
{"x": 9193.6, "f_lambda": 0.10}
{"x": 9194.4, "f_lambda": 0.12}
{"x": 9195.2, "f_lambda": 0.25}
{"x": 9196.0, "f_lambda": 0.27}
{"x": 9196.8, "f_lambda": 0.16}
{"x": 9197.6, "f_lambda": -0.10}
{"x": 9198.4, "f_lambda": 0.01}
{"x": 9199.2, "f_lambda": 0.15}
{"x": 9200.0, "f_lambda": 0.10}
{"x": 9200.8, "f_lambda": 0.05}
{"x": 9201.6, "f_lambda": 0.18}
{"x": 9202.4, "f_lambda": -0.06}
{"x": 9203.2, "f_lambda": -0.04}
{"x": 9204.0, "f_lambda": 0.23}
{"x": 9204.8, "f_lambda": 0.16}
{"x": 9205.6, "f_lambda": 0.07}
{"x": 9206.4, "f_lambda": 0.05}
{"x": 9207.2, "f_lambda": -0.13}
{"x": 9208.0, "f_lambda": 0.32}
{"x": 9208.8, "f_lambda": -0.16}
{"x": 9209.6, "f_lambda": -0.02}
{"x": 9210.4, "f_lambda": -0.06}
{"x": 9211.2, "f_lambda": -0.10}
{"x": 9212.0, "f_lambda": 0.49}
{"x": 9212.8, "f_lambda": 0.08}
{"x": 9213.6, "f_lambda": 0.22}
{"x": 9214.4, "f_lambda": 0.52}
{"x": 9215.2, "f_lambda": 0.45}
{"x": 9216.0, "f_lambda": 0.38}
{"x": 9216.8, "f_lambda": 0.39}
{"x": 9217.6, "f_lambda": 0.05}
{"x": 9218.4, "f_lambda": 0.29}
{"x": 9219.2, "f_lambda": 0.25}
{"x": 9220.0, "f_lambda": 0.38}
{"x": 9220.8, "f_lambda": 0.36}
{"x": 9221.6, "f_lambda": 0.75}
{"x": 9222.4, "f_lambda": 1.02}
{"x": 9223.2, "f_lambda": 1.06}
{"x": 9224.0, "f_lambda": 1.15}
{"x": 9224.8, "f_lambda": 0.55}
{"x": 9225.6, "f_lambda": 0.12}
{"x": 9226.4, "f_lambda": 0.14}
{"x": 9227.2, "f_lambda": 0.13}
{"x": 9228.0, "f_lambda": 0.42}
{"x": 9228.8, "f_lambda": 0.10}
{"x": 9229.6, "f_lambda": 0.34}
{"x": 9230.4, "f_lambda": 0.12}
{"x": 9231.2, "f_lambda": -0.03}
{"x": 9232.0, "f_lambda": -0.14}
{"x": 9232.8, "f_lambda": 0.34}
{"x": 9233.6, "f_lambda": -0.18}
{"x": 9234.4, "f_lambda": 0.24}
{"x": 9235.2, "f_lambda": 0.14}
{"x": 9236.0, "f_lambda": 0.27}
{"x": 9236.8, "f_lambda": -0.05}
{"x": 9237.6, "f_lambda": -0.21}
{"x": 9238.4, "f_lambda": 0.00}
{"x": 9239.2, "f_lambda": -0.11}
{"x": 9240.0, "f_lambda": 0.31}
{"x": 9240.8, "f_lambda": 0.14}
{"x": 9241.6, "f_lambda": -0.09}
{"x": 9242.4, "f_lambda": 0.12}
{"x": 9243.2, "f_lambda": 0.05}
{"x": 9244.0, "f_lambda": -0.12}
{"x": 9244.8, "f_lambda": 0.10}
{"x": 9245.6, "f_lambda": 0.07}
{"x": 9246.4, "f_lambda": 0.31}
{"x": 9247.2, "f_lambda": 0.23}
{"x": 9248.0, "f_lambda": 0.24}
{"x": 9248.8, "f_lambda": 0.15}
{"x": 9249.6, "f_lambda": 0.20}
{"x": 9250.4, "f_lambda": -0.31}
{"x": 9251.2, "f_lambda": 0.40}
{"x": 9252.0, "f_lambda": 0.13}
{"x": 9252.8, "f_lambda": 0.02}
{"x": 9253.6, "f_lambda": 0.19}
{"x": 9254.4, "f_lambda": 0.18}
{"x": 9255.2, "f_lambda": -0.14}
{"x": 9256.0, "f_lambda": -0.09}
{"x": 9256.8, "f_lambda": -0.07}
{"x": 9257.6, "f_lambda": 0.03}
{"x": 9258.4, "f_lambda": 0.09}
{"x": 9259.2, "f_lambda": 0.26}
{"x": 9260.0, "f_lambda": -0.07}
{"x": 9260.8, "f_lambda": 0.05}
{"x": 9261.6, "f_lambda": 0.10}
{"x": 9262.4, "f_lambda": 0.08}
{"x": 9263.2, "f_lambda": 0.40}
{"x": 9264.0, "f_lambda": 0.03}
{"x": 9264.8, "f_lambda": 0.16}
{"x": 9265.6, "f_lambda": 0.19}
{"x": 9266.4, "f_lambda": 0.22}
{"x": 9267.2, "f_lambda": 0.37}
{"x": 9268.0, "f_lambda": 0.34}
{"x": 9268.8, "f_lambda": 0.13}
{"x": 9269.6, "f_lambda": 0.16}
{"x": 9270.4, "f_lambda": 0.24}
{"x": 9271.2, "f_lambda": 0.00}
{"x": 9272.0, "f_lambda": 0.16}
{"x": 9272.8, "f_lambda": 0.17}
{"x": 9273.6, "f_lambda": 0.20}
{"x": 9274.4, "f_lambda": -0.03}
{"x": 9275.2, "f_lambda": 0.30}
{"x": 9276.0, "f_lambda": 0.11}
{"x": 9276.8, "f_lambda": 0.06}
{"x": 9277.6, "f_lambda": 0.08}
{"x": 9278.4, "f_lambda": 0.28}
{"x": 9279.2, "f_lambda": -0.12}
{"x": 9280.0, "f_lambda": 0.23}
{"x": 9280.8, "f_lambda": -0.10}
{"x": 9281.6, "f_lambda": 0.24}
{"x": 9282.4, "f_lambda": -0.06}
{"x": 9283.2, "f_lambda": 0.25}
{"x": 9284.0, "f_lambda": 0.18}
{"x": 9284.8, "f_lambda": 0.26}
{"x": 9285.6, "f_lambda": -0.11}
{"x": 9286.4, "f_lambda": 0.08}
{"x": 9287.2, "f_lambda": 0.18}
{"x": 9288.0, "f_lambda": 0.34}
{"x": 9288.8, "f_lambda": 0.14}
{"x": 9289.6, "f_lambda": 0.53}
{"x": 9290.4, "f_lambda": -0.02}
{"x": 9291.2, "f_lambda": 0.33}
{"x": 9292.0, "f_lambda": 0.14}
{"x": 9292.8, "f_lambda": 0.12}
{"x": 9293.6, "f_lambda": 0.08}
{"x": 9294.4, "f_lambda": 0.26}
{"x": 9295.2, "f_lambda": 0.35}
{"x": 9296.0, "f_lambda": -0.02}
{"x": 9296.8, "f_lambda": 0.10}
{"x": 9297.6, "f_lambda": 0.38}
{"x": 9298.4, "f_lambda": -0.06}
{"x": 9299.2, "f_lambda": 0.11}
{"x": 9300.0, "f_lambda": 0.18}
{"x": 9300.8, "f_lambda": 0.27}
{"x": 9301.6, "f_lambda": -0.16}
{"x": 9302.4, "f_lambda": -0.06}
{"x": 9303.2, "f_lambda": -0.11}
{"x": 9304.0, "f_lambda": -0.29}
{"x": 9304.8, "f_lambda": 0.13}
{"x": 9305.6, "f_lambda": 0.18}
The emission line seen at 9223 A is H-beta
